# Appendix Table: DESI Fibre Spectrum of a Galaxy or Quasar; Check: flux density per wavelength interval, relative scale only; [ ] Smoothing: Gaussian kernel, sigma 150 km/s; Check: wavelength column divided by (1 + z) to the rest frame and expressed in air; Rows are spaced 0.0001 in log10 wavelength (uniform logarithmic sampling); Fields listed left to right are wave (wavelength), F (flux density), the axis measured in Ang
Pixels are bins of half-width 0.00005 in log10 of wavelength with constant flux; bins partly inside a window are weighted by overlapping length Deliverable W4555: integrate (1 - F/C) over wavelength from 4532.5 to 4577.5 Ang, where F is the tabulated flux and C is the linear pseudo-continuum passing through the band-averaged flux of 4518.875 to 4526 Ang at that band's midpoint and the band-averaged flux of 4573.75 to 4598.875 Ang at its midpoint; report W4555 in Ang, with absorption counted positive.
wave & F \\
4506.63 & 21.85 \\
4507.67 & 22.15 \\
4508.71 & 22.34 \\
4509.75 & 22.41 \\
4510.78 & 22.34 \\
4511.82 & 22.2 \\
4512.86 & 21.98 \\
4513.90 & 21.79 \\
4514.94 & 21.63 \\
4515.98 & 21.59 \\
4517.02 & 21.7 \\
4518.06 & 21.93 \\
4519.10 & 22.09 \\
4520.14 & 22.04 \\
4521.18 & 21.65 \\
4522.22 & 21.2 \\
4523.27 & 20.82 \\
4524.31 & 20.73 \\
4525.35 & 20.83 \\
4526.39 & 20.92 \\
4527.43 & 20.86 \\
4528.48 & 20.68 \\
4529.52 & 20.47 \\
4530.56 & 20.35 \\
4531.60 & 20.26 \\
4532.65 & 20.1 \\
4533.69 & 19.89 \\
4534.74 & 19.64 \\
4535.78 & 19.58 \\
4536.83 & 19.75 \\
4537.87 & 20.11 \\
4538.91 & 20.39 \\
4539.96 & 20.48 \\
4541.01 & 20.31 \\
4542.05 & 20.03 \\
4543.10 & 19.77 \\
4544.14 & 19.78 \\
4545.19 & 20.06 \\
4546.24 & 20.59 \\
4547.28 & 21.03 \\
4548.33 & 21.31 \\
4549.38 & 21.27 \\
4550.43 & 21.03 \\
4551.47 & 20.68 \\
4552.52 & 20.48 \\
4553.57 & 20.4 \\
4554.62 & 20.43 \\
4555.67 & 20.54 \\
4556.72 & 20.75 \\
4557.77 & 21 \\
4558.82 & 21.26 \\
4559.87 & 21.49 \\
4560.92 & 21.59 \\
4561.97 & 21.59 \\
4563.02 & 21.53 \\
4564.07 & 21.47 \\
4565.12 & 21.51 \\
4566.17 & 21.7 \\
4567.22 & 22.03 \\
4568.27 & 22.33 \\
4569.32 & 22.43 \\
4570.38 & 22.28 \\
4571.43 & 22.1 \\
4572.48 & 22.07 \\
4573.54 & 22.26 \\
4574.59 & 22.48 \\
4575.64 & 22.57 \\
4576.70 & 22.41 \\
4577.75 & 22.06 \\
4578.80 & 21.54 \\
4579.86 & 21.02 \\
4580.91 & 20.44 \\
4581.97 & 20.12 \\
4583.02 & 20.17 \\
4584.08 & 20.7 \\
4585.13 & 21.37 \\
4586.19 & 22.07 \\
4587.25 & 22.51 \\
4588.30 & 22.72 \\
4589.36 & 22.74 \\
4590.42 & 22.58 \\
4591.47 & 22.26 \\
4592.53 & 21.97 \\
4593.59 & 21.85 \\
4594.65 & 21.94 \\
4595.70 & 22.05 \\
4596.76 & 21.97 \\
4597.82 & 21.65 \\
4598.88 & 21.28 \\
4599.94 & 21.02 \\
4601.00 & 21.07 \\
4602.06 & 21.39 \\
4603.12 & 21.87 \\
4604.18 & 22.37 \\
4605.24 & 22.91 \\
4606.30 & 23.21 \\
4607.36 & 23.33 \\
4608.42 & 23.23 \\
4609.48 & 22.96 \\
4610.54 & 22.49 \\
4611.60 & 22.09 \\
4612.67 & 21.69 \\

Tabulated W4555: 1.0 Ang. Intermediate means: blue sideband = 21.3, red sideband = 21.8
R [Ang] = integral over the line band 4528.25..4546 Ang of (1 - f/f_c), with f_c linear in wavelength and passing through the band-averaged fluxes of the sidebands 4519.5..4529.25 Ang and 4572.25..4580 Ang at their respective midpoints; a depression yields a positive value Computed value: 1.0 Ang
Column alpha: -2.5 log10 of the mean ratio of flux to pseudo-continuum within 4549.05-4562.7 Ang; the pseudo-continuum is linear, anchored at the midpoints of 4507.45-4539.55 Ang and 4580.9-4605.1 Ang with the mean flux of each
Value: 0.02 mag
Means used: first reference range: 21.1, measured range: 21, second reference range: 21.7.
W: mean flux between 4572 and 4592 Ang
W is 21.8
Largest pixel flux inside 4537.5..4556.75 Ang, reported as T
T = 21.31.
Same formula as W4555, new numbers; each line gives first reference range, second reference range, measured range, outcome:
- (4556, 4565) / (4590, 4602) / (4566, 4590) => -0.33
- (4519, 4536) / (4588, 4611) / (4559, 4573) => -0.22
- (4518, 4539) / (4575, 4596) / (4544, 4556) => 0.24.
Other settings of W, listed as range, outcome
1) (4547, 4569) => 21.2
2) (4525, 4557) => 20.4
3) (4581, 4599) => 21.7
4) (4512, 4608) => 21.3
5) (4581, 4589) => 21.3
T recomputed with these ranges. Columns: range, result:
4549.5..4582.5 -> 22.57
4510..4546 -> 22.34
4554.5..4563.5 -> 21.59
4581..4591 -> 22.74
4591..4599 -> 22.26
